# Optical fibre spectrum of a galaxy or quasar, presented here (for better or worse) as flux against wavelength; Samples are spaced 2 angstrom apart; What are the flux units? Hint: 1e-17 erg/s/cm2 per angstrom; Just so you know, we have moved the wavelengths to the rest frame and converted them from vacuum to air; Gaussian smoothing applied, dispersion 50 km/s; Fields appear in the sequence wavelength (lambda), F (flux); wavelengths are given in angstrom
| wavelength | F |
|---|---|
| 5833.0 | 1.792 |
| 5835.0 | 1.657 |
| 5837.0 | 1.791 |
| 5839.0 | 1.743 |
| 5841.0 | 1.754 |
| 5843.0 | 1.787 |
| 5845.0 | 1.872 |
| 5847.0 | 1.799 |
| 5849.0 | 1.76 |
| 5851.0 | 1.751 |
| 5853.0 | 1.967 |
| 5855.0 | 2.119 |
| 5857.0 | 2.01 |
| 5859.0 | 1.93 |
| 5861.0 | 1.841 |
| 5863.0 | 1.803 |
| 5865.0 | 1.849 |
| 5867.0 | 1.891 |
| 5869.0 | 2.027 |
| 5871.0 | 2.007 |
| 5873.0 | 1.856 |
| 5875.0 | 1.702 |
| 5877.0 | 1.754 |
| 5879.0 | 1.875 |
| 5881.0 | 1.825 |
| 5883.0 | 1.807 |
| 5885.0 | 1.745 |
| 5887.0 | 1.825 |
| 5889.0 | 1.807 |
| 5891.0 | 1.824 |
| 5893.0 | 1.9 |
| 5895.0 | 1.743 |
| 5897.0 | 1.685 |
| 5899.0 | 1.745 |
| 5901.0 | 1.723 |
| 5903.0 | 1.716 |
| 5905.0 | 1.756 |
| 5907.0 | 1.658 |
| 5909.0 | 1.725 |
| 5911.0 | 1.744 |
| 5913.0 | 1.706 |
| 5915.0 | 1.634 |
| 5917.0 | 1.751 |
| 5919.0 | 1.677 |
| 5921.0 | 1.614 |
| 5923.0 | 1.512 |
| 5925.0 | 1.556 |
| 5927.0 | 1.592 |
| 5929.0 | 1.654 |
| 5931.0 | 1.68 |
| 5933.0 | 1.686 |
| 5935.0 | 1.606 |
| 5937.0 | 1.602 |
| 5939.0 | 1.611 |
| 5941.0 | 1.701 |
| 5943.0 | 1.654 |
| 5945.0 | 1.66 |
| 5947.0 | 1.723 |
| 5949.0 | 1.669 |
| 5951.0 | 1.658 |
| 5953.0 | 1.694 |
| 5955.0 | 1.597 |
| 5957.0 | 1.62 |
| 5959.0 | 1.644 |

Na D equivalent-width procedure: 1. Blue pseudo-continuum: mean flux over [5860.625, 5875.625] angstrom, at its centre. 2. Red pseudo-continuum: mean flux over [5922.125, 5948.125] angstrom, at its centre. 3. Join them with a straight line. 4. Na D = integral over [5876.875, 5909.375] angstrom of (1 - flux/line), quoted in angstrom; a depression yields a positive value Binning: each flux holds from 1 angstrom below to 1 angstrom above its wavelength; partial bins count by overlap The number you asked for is 0.26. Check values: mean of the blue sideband 1.88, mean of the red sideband 1.63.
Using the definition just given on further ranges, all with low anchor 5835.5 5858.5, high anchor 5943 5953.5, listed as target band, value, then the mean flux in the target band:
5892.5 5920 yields 0.4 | 1.72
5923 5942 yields 0.9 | 1.63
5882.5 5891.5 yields -0.1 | 1.8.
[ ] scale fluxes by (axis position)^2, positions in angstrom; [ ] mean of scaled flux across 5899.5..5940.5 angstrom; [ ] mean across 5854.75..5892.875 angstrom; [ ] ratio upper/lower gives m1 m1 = 0.91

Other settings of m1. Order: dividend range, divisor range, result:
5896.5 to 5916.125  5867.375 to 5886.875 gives 0.94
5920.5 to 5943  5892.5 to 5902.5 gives 0.94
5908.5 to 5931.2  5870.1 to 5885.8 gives 0.92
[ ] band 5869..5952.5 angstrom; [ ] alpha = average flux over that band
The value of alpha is 1.72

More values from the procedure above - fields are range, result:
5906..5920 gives 1.7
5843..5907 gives 1.83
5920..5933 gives 1.61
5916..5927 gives 1.62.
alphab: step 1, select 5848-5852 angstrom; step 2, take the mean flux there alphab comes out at 1.76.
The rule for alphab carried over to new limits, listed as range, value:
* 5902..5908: 1.71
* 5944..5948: 1.69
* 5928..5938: 1.65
